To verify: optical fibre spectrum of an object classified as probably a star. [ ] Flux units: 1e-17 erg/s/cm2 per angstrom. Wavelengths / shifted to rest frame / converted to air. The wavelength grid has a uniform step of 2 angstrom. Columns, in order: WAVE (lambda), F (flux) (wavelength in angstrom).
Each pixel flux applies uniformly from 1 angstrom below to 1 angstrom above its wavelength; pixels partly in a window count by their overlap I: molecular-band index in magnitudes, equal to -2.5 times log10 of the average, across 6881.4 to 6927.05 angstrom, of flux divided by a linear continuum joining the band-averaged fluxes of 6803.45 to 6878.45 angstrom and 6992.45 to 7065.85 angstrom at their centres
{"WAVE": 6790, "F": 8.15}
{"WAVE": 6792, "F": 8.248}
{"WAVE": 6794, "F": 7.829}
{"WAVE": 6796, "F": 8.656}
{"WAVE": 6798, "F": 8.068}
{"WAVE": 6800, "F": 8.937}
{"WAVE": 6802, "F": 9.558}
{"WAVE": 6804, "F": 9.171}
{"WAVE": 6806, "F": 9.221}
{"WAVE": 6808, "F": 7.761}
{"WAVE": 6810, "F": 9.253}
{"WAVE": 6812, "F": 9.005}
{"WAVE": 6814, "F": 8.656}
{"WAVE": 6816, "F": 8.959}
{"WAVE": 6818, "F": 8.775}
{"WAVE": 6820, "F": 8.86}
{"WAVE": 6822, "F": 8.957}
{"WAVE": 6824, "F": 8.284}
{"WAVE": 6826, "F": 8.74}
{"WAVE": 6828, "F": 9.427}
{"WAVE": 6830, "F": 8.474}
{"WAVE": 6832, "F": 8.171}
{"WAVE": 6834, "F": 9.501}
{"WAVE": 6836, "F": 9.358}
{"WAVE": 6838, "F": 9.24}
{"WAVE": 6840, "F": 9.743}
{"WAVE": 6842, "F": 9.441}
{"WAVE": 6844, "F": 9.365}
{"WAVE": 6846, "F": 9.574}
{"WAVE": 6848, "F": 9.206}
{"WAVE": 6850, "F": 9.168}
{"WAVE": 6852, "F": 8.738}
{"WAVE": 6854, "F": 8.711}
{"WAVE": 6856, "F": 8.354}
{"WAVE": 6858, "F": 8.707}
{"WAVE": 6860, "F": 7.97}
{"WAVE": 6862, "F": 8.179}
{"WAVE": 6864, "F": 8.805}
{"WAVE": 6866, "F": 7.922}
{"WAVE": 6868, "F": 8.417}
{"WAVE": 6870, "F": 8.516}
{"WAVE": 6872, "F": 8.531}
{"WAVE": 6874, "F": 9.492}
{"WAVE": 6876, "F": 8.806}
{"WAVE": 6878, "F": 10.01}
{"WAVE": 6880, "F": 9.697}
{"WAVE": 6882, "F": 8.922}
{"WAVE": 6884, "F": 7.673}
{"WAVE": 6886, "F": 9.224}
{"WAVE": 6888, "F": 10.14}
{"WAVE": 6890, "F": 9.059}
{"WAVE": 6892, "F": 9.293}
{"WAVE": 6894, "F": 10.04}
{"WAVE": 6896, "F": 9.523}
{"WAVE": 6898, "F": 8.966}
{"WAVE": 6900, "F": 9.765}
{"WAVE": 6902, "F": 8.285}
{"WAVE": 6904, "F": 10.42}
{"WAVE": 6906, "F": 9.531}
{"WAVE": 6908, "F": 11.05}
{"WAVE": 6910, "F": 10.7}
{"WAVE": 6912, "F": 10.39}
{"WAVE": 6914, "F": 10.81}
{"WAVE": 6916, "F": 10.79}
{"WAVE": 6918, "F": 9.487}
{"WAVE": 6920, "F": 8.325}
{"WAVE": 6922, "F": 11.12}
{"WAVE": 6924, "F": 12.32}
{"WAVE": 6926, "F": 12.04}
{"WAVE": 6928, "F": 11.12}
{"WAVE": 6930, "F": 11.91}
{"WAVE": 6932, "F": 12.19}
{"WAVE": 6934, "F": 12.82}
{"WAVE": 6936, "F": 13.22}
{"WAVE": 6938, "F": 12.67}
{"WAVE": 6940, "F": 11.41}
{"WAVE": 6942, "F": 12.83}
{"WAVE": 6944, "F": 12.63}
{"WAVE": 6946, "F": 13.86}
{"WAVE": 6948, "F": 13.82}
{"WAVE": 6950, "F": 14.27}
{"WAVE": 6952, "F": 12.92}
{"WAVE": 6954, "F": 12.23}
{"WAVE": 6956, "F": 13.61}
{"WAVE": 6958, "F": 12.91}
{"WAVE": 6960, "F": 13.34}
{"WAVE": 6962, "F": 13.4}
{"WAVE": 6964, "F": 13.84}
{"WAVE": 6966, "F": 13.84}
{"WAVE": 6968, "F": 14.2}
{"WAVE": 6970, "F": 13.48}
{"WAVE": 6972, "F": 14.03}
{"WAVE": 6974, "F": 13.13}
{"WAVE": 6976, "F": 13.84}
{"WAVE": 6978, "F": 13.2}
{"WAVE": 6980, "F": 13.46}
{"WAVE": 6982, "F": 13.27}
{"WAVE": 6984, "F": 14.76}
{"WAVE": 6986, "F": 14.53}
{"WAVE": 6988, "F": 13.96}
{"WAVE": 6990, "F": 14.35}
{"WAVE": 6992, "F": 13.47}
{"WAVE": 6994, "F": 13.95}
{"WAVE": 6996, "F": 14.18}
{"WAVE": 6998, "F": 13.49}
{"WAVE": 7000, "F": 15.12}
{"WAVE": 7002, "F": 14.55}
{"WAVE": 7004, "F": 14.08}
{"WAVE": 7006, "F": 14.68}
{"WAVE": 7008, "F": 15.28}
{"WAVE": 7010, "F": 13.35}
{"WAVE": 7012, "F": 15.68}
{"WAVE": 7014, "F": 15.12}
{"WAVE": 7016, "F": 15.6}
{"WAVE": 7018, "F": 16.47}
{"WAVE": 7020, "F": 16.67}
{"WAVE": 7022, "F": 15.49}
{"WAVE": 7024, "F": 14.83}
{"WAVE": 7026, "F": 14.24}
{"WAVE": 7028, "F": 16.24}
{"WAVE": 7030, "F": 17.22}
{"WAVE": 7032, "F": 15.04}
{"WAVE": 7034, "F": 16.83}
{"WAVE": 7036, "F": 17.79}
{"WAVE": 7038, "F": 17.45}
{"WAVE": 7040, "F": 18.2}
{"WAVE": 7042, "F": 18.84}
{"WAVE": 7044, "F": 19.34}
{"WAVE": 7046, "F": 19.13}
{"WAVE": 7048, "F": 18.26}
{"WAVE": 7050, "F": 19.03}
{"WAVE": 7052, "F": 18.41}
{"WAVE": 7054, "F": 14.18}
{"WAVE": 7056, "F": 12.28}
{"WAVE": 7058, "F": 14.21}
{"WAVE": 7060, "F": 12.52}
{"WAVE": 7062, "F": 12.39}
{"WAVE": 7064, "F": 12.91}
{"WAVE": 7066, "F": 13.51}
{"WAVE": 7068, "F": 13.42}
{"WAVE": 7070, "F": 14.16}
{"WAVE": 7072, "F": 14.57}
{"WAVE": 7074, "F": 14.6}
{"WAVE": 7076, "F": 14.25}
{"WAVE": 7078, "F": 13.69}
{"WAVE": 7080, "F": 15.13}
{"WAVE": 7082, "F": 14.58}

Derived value 0.13 mag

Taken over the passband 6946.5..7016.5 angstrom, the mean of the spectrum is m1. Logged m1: 14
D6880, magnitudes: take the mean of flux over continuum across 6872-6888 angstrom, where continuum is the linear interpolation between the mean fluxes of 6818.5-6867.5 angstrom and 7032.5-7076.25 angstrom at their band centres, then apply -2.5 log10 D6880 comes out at 0.10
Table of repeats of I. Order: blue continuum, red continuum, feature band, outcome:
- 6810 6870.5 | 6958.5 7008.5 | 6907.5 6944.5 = 0.04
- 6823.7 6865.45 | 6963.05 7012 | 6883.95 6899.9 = 0.14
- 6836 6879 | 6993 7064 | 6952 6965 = -0.02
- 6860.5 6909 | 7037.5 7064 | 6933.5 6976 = -0.09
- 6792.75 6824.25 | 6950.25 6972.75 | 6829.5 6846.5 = 0.05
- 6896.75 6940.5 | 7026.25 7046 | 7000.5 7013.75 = 0.08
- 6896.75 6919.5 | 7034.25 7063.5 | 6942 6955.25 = -0.12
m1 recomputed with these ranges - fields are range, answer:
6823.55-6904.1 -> 9.01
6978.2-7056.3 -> 15.6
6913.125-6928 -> 10.7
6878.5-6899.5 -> 9.28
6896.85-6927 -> 10.3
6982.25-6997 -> 14.1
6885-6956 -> 11.2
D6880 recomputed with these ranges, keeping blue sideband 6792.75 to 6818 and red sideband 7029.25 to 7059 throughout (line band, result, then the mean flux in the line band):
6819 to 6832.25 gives 0.09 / 8.73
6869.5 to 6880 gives 0.22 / 9.16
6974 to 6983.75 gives 0.10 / 13.5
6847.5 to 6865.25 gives 0.22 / 8.62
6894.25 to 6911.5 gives 0.23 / 9.81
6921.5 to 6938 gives 0.08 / 12.2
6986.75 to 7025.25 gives 0.07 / 14.7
